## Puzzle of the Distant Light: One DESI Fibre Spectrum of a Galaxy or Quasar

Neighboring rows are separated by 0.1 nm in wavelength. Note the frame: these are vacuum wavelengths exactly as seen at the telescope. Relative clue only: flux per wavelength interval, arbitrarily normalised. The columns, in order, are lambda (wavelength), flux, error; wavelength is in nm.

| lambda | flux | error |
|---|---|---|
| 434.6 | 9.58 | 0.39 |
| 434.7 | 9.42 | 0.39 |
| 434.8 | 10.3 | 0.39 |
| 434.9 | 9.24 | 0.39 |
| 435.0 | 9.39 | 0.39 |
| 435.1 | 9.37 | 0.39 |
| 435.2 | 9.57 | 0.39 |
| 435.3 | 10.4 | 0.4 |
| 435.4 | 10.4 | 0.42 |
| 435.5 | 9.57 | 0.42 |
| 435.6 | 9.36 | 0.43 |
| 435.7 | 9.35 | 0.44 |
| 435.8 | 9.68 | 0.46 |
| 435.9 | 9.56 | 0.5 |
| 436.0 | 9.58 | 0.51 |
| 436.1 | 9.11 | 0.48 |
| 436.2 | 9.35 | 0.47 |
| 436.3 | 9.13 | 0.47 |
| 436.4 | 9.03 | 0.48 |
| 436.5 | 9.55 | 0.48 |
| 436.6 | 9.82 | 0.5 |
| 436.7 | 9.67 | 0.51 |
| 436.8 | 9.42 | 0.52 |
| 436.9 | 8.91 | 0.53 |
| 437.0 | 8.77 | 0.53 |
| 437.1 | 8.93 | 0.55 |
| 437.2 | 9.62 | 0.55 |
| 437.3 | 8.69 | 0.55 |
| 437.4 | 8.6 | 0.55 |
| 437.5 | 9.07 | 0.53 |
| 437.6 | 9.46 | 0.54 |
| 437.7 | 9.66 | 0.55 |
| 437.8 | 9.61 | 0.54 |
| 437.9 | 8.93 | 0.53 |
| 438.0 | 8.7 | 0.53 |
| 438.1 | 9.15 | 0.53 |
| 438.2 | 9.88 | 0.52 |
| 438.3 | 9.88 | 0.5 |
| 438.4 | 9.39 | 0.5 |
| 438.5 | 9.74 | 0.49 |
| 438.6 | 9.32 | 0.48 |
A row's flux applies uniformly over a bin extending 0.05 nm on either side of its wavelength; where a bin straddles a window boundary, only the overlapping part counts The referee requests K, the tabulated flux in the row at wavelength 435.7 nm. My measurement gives 9.35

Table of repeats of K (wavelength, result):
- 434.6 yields 9.58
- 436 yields 9.58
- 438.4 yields 9.39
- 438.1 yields 9.15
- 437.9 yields 8.93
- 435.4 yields 10.4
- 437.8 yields 9.61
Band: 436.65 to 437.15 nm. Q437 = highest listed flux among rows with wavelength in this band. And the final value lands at 9.67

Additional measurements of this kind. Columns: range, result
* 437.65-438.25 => 9.88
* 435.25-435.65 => 10.4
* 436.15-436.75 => 9.82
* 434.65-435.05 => 10.3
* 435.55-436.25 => 9.68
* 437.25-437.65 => 9.46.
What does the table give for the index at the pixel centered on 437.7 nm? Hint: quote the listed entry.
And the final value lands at 9.66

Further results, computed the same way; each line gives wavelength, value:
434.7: 9.42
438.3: 9.88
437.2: 9.62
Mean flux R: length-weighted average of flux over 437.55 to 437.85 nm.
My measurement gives 9.58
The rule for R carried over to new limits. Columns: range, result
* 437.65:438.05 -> 9.22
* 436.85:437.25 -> 9.06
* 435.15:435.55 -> 9.98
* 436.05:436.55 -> 9.23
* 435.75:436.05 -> 9.61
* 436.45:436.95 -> 9.47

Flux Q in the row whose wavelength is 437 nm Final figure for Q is 8.77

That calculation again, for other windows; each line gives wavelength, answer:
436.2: 9.35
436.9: 8.91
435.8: 9.68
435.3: 10.4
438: 8.7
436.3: 9.13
